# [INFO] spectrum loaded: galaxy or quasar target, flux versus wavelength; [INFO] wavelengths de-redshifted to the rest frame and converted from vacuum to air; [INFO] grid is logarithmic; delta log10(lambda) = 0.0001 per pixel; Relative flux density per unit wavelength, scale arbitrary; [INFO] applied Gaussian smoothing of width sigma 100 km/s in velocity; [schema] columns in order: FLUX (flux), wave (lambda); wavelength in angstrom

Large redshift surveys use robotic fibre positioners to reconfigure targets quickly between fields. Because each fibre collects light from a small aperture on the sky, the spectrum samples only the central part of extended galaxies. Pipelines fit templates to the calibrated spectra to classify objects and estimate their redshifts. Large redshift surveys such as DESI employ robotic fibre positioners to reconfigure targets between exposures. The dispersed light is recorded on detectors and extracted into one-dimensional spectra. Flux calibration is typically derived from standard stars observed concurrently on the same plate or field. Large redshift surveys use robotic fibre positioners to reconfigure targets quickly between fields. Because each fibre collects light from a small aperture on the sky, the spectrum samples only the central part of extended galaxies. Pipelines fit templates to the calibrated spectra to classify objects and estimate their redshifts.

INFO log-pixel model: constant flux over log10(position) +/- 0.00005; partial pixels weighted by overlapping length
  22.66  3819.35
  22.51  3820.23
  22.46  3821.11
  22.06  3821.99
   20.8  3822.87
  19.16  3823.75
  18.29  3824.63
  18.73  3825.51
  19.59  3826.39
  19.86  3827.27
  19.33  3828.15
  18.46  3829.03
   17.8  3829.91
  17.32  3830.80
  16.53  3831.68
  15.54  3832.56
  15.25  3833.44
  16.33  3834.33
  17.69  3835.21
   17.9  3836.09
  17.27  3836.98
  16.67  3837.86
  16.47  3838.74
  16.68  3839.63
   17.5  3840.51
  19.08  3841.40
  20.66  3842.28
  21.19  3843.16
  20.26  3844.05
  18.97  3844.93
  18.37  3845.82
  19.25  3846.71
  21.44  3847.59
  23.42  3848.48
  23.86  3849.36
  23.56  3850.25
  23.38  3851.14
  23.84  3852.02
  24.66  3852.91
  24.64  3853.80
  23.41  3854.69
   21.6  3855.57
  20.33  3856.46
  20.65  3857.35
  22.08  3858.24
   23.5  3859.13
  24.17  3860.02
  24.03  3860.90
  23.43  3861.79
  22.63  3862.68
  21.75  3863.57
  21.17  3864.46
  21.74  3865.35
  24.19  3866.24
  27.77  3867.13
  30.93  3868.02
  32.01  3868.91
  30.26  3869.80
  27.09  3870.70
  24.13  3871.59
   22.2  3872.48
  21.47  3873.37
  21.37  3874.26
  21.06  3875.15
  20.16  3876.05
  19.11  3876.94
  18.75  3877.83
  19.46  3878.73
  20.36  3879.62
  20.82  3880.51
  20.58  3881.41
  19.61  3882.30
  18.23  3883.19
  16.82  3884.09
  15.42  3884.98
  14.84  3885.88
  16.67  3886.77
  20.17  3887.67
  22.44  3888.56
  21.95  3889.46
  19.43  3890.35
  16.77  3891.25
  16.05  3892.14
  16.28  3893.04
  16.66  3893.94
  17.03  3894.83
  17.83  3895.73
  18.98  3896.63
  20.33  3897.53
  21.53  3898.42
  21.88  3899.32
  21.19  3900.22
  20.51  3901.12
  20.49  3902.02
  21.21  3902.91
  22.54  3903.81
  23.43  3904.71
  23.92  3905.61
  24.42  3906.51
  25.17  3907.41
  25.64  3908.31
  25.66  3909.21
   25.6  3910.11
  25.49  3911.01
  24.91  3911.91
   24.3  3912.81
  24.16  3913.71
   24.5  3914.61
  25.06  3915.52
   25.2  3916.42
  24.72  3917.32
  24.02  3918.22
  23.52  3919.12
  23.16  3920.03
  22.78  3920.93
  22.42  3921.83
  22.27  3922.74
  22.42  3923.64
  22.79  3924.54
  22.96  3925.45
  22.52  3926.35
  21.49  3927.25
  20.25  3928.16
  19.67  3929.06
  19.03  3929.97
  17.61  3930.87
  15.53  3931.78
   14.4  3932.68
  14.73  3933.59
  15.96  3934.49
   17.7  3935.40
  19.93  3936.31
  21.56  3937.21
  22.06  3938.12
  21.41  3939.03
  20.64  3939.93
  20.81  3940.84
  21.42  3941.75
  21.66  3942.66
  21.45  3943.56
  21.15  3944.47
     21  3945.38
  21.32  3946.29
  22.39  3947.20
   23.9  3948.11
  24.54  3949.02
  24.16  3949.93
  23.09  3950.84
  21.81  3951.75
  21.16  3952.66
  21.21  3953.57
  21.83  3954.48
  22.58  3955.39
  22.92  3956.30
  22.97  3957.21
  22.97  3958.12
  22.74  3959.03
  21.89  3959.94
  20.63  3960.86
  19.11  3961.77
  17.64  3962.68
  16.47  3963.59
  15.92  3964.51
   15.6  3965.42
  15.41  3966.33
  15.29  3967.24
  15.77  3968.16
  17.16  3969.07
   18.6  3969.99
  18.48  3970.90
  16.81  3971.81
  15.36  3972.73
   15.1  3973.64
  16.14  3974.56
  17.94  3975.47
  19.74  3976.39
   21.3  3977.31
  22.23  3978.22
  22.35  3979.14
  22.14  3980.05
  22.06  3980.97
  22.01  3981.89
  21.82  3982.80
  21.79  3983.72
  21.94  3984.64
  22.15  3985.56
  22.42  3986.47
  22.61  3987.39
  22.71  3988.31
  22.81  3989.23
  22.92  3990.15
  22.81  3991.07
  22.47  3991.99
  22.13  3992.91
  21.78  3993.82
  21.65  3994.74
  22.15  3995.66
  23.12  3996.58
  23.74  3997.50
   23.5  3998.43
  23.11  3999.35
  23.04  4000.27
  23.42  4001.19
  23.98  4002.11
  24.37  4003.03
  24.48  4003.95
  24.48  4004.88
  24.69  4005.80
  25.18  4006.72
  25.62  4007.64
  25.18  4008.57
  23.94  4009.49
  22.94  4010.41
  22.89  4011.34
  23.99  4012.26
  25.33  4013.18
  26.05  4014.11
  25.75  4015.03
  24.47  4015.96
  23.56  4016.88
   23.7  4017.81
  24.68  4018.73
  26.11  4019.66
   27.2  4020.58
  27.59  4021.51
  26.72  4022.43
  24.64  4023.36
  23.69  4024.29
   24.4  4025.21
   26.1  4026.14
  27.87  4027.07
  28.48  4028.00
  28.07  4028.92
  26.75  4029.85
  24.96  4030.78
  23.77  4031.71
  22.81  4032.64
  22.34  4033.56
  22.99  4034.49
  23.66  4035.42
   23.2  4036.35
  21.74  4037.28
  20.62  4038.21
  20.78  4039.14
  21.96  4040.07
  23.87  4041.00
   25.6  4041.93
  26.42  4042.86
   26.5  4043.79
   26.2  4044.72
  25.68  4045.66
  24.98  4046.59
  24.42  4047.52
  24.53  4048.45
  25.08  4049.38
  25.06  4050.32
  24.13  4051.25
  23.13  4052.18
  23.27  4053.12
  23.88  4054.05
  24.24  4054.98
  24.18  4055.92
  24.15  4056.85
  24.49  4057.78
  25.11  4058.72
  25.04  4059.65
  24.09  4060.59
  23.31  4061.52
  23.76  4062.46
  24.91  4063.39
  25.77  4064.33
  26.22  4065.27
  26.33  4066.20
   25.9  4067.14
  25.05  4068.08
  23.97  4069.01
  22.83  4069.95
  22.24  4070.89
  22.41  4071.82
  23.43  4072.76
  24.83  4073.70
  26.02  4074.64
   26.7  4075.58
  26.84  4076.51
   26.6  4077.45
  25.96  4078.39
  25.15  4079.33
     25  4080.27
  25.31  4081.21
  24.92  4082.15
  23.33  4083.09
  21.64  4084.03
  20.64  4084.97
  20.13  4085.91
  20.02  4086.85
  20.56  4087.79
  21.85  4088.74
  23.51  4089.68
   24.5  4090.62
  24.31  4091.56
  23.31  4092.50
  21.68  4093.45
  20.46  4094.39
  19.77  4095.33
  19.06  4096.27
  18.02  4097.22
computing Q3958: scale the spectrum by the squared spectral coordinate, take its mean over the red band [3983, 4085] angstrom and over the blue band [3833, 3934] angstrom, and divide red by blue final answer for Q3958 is 1.23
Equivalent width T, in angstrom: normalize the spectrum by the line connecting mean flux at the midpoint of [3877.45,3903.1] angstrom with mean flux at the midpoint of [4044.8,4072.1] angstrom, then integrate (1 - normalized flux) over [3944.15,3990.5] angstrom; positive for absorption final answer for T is 2.23 angstrom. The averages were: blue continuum 19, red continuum 24.5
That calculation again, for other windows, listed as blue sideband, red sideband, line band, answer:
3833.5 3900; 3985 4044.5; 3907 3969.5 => 3.1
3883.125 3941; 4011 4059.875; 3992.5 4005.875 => 0.2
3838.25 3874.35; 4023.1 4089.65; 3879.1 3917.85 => 3.2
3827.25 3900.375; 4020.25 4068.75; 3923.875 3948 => 2.3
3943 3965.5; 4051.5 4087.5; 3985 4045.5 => -3.4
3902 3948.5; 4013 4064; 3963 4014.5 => 4.6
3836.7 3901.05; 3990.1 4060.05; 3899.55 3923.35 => -1.9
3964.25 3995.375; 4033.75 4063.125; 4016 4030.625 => -2.2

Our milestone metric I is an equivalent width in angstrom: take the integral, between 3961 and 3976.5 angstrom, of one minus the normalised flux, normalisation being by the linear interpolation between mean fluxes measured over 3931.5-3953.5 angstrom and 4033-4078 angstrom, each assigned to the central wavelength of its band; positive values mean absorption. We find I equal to 3.3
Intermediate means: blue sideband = 20.6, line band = 16.9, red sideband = 24.3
